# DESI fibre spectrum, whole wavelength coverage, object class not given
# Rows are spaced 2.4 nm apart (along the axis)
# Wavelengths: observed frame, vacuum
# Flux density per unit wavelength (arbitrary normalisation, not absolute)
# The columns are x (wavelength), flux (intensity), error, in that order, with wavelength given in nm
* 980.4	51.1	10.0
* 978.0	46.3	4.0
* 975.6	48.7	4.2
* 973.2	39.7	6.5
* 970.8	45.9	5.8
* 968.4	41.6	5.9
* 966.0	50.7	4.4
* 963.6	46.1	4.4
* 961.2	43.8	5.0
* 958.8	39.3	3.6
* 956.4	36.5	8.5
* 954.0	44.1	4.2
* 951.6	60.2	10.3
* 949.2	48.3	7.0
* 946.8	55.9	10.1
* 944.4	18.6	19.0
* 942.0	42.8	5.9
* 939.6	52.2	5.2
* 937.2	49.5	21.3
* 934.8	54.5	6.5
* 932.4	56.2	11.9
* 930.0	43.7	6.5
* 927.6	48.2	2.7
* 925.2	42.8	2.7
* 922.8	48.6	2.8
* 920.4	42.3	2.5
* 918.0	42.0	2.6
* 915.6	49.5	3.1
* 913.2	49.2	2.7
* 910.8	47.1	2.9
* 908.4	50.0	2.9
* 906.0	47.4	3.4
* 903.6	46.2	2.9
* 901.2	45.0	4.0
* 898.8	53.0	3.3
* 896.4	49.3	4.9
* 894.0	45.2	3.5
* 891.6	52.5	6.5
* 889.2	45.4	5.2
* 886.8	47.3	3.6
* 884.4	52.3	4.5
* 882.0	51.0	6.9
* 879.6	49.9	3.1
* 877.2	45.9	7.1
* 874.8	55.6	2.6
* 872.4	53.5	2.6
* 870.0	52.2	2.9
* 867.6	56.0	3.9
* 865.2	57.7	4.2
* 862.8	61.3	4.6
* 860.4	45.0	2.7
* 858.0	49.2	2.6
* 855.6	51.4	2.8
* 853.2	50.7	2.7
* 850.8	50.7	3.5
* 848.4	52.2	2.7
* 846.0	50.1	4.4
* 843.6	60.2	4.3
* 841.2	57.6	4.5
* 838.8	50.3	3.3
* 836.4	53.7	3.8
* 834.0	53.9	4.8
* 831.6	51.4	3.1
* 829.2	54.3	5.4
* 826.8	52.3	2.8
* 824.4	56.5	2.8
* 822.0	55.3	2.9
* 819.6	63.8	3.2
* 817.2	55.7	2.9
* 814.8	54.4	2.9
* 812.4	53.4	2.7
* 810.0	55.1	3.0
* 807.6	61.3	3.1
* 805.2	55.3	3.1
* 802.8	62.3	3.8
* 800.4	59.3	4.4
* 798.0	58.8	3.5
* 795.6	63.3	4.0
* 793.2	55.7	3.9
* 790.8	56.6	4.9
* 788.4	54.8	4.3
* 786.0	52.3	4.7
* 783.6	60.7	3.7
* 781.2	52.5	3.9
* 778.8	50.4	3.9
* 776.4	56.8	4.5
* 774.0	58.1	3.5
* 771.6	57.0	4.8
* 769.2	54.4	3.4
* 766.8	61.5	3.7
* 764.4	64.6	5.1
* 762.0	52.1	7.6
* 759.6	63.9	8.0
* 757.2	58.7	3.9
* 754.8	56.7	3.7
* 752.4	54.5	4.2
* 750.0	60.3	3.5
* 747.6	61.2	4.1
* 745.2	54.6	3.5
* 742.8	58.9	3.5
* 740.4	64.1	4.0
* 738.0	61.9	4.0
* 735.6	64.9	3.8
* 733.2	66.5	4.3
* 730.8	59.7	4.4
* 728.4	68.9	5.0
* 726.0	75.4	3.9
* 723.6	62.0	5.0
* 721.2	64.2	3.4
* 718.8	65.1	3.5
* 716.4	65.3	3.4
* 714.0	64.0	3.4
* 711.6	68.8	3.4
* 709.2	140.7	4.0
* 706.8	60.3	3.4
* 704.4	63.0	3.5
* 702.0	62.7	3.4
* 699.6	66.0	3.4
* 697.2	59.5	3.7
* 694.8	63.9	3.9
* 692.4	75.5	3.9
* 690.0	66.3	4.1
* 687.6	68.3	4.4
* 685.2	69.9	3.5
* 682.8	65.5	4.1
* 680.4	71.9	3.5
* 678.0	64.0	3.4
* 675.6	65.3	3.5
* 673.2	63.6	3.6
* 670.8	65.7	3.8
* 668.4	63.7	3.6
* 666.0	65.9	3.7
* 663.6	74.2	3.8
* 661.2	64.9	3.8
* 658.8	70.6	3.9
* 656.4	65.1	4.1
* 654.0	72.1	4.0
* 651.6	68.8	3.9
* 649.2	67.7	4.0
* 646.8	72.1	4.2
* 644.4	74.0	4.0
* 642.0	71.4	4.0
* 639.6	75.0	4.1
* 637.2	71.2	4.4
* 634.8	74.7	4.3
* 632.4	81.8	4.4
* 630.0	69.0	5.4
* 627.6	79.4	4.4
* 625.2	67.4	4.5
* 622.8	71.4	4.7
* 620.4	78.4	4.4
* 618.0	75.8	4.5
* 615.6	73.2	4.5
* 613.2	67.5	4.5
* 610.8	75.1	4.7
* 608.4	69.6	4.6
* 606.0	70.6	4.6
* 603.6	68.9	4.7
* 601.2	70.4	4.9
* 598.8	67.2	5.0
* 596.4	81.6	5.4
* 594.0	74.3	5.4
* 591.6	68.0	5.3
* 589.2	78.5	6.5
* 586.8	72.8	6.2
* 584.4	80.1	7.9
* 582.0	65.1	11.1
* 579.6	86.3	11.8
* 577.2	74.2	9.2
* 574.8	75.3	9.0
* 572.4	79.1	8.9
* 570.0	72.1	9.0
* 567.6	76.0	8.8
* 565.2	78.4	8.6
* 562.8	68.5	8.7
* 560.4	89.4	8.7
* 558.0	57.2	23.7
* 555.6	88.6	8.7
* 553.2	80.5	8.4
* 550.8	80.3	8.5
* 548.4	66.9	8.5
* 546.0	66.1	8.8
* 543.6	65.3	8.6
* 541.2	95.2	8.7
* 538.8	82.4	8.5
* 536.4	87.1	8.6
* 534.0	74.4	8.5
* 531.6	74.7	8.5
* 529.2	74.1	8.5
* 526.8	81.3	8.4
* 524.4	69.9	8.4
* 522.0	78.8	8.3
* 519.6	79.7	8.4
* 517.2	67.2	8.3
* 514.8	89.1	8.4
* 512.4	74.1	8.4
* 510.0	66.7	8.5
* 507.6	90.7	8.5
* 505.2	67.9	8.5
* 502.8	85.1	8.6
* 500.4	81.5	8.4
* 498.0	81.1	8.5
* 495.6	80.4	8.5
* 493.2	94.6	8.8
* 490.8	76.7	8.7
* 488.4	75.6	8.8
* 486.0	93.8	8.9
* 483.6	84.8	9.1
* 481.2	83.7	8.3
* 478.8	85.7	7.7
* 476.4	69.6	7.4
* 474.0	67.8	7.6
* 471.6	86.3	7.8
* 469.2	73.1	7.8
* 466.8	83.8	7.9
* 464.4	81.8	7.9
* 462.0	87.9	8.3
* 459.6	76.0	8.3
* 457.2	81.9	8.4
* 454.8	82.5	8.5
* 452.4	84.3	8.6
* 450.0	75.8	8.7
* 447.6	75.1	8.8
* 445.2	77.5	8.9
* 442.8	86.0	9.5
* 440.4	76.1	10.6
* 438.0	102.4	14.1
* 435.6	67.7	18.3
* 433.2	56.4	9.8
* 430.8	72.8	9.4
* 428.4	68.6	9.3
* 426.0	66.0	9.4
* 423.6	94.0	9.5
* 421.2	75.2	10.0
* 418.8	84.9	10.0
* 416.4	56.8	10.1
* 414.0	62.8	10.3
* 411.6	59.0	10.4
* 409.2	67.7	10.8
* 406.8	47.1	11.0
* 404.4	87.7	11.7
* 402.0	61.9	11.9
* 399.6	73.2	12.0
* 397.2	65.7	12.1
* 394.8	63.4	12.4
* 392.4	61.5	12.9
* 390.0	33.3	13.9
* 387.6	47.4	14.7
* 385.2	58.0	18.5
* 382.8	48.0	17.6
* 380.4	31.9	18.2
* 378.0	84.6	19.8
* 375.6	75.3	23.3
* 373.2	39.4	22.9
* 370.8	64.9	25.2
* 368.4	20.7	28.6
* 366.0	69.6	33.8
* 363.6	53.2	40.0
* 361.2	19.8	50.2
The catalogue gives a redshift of 0.08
